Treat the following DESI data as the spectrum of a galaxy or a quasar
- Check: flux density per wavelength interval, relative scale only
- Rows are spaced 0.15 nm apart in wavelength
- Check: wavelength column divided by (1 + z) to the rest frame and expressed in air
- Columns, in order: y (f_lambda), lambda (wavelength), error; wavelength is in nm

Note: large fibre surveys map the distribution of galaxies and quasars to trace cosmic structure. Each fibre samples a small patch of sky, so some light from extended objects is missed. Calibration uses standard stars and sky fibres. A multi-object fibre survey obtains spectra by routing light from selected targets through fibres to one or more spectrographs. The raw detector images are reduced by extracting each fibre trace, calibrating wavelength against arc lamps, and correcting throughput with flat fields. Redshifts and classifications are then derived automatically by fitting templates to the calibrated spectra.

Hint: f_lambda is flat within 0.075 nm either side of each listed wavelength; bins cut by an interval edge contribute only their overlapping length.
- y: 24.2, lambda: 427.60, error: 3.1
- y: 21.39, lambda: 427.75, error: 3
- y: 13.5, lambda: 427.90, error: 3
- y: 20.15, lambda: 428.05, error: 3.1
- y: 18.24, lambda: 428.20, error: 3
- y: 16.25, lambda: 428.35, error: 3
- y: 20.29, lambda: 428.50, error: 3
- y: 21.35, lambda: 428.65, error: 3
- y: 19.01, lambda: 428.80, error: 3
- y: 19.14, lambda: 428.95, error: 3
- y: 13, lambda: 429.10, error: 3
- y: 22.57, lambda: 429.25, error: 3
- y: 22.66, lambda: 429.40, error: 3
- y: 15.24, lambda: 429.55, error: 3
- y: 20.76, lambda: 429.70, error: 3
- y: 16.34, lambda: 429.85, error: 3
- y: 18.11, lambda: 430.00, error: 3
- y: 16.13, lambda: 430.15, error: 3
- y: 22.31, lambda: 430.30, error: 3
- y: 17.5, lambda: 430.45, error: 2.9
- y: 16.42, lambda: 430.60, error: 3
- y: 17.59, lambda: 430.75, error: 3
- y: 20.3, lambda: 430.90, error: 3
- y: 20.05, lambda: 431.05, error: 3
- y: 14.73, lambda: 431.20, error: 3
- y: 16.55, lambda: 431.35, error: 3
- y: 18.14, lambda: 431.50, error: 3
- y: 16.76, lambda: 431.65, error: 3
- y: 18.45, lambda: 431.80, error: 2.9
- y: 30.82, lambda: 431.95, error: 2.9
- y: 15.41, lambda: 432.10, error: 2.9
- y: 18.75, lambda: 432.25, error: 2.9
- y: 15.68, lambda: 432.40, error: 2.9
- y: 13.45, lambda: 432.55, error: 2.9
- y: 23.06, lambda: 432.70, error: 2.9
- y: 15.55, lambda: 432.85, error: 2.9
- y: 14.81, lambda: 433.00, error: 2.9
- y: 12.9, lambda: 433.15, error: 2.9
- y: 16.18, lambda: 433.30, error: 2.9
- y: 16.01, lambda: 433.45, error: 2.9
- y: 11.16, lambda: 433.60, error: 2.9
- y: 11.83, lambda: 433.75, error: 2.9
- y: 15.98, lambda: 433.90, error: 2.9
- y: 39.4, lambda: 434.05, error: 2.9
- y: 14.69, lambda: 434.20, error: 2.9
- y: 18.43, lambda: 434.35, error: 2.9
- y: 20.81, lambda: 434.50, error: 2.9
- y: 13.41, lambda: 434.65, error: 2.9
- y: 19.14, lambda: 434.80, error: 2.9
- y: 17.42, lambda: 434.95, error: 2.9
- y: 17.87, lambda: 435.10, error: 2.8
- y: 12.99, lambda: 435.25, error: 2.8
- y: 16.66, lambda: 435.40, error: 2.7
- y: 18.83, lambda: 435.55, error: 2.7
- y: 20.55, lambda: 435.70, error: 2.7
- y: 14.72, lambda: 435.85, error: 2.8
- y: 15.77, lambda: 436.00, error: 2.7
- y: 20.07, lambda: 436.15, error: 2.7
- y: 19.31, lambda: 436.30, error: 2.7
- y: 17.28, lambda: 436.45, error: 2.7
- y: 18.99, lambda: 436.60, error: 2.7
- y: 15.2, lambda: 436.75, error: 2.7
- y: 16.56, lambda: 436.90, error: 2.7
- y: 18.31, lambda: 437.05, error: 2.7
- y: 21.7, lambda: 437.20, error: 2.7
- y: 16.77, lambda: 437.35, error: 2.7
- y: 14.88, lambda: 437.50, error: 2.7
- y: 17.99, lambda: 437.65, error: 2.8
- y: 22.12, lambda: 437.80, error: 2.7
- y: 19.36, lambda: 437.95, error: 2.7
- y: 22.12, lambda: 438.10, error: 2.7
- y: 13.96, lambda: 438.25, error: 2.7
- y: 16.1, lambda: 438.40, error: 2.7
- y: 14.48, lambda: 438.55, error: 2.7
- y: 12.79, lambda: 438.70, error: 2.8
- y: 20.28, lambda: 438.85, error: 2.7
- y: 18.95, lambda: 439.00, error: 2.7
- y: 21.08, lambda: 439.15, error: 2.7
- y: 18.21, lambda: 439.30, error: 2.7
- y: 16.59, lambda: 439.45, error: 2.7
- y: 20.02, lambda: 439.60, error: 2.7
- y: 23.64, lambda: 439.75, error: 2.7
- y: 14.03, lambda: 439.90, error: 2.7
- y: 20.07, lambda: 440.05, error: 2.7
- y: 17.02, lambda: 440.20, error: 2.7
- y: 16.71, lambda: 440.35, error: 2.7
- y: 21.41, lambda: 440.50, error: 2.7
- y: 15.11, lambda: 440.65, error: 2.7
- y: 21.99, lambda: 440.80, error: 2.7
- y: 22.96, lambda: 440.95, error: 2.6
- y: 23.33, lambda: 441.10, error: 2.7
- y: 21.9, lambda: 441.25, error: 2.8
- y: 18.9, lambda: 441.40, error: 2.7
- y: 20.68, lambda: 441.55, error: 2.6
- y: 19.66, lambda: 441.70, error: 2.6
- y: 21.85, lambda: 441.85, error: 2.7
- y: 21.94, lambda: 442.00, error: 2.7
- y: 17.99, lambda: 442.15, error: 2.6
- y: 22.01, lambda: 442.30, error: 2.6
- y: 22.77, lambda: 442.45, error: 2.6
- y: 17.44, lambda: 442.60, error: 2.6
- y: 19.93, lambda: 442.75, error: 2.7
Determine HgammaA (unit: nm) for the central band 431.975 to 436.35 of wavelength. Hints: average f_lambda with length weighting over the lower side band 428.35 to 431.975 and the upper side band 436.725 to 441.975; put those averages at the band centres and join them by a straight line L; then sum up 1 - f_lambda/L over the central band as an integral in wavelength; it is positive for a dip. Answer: 0.314 nm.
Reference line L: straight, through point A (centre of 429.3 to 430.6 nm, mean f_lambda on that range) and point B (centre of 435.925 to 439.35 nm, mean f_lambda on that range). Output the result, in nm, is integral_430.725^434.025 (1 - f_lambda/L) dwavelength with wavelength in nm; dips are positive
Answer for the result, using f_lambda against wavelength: 0.19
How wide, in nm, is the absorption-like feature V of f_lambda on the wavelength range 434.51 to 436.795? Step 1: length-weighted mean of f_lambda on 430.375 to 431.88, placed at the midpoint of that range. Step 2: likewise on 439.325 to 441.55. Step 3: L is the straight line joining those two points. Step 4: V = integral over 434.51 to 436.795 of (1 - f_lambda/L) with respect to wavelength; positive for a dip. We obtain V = 0.15 nm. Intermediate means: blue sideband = 17.7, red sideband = 19.6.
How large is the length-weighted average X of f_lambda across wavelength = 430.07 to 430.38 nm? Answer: 19.2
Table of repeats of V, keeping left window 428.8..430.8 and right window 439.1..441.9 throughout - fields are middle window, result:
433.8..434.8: -0.07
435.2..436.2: 0.10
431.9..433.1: 0.04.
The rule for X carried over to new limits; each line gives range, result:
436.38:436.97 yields 17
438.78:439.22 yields 20.1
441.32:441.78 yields 19.8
